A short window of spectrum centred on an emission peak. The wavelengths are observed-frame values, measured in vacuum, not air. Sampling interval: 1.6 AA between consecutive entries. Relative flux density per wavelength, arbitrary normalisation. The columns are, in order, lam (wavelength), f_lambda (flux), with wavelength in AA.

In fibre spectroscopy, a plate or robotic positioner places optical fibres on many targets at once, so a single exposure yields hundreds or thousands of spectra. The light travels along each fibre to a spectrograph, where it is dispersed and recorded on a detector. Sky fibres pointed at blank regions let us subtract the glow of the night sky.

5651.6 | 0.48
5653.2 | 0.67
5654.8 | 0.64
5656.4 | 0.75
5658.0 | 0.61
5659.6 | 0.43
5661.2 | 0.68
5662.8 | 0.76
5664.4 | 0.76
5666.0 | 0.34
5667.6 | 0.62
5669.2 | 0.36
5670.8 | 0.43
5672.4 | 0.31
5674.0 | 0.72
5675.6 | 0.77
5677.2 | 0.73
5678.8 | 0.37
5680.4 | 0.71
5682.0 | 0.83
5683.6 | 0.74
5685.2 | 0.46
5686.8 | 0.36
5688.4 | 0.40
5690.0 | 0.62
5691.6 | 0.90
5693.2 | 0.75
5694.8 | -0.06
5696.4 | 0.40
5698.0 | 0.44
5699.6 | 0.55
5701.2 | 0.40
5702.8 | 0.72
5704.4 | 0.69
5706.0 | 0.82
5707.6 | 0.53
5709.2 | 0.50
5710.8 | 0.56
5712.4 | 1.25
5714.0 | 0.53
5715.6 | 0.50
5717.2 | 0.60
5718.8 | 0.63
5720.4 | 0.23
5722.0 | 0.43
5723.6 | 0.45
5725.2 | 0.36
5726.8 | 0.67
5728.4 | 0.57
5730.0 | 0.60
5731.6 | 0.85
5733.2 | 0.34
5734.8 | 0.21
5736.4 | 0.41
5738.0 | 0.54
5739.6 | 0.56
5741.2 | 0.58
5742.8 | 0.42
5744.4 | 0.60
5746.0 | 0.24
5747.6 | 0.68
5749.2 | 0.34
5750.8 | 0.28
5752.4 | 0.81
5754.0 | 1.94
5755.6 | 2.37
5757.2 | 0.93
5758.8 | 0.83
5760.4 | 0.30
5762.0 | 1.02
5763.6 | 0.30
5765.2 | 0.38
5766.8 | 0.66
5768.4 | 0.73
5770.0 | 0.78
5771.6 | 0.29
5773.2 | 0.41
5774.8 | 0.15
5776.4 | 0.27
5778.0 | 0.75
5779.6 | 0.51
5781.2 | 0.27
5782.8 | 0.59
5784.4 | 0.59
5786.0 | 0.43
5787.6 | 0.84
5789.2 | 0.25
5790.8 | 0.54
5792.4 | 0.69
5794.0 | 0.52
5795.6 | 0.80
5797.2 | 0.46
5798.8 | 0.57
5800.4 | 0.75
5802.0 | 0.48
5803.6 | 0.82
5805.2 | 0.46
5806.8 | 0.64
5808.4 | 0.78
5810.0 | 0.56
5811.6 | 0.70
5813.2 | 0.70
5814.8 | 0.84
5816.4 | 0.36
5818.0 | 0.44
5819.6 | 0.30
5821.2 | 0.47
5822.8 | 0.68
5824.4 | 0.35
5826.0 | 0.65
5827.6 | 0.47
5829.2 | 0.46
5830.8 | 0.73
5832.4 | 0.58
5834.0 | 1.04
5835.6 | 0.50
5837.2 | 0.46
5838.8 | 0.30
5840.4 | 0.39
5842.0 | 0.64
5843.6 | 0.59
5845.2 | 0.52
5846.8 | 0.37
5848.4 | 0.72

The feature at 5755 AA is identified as H-beta 4861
